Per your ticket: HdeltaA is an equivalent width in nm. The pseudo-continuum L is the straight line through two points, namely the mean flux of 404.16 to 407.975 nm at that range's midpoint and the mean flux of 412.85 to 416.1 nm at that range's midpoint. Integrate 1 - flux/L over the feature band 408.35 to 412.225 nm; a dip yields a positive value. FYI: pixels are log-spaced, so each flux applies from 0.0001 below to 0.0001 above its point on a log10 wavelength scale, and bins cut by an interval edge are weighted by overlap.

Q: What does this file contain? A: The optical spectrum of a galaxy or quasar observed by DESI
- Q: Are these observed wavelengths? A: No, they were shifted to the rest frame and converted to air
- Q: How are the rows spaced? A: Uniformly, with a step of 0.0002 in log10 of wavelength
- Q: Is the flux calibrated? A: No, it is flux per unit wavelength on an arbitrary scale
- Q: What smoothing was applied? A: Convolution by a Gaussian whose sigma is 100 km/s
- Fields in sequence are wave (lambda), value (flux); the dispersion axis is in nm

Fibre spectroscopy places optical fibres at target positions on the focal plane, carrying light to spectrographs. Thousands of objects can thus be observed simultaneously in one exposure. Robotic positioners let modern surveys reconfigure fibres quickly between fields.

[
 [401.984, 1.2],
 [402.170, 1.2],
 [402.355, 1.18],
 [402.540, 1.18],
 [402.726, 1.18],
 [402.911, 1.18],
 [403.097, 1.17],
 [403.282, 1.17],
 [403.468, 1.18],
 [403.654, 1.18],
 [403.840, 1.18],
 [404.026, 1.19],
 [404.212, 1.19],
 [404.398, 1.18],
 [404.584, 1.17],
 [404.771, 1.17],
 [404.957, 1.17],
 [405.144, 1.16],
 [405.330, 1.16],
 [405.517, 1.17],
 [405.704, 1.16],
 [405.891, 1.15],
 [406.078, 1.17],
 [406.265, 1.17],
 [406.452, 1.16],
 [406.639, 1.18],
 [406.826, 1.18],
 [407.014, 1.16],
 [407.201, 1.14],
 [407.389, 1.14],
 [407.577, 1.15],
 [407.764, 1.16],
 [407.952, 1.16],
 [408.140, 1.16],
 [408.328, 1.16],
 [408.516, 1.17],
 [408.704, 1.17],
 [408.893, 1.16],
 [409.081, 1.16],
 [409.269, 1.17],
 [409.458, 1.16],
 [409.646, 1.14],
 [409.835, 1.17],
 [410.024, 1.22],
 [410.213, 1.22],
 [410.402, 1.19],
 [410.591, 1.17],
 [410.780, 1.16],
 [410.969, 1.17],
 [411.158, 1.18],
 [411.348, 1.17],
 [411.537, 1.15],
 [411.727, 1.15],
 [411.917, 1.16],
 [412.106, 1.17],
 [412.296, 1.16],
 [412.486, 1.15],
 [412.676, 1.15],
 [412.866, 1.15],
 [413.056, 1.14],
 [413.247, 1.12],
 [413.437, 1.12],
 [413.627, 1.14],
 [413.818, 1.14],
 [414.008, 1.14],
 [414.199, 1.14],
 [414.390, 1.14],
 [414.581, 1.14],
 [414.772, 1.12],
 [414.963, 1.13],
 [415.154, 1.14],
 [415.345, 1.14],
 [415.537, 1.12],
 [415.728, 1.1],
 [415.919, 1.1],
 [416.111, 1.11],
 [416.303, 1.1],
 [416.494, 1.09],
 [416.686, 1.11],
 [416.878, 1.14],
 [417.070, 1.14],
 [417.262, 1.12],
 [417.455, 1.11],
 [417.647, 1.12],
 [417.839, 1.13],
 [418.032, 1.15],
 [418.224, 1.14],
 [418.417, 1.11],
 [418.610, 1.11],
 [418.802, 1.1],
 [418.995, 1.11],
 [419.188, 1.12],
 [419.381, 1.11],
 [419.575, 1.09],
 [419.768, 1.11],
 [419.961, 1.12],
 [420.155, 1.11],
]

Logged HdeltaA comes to -0.08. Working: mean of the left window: 1.16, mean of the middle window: 1.17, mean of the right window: 1.13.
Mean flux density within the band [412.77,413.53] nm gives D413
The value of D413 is 1.13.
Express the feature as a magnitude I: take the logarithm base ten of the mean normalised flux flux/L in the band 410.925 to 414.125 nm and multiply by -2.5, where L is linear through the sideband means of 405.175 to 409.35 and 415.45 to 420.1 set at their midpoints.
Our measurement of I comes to -0.01 mag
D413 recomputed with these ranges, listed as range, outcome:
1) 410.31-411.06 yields 1.17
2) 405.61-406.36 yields 1.16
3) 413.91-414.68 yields 1.14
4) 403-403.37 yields 1.17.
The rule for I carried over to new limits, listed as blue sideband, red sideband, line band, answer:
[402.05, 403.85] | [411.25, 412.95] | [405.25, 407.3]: 0.01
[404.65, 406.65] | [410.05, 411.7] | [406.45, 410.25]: 0.01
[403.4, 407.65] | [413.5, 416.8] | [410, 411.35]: -0.04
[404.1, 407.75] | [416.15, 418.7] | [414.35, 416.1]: 0.00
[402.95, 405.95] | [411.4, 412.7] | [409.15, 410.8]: -0.02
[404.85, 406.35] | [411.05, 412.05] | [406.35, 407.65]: 0.00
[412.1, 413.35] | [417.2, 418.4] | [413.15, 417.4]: 0.01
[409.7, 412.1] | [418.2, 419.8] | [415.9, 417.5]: 0.01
